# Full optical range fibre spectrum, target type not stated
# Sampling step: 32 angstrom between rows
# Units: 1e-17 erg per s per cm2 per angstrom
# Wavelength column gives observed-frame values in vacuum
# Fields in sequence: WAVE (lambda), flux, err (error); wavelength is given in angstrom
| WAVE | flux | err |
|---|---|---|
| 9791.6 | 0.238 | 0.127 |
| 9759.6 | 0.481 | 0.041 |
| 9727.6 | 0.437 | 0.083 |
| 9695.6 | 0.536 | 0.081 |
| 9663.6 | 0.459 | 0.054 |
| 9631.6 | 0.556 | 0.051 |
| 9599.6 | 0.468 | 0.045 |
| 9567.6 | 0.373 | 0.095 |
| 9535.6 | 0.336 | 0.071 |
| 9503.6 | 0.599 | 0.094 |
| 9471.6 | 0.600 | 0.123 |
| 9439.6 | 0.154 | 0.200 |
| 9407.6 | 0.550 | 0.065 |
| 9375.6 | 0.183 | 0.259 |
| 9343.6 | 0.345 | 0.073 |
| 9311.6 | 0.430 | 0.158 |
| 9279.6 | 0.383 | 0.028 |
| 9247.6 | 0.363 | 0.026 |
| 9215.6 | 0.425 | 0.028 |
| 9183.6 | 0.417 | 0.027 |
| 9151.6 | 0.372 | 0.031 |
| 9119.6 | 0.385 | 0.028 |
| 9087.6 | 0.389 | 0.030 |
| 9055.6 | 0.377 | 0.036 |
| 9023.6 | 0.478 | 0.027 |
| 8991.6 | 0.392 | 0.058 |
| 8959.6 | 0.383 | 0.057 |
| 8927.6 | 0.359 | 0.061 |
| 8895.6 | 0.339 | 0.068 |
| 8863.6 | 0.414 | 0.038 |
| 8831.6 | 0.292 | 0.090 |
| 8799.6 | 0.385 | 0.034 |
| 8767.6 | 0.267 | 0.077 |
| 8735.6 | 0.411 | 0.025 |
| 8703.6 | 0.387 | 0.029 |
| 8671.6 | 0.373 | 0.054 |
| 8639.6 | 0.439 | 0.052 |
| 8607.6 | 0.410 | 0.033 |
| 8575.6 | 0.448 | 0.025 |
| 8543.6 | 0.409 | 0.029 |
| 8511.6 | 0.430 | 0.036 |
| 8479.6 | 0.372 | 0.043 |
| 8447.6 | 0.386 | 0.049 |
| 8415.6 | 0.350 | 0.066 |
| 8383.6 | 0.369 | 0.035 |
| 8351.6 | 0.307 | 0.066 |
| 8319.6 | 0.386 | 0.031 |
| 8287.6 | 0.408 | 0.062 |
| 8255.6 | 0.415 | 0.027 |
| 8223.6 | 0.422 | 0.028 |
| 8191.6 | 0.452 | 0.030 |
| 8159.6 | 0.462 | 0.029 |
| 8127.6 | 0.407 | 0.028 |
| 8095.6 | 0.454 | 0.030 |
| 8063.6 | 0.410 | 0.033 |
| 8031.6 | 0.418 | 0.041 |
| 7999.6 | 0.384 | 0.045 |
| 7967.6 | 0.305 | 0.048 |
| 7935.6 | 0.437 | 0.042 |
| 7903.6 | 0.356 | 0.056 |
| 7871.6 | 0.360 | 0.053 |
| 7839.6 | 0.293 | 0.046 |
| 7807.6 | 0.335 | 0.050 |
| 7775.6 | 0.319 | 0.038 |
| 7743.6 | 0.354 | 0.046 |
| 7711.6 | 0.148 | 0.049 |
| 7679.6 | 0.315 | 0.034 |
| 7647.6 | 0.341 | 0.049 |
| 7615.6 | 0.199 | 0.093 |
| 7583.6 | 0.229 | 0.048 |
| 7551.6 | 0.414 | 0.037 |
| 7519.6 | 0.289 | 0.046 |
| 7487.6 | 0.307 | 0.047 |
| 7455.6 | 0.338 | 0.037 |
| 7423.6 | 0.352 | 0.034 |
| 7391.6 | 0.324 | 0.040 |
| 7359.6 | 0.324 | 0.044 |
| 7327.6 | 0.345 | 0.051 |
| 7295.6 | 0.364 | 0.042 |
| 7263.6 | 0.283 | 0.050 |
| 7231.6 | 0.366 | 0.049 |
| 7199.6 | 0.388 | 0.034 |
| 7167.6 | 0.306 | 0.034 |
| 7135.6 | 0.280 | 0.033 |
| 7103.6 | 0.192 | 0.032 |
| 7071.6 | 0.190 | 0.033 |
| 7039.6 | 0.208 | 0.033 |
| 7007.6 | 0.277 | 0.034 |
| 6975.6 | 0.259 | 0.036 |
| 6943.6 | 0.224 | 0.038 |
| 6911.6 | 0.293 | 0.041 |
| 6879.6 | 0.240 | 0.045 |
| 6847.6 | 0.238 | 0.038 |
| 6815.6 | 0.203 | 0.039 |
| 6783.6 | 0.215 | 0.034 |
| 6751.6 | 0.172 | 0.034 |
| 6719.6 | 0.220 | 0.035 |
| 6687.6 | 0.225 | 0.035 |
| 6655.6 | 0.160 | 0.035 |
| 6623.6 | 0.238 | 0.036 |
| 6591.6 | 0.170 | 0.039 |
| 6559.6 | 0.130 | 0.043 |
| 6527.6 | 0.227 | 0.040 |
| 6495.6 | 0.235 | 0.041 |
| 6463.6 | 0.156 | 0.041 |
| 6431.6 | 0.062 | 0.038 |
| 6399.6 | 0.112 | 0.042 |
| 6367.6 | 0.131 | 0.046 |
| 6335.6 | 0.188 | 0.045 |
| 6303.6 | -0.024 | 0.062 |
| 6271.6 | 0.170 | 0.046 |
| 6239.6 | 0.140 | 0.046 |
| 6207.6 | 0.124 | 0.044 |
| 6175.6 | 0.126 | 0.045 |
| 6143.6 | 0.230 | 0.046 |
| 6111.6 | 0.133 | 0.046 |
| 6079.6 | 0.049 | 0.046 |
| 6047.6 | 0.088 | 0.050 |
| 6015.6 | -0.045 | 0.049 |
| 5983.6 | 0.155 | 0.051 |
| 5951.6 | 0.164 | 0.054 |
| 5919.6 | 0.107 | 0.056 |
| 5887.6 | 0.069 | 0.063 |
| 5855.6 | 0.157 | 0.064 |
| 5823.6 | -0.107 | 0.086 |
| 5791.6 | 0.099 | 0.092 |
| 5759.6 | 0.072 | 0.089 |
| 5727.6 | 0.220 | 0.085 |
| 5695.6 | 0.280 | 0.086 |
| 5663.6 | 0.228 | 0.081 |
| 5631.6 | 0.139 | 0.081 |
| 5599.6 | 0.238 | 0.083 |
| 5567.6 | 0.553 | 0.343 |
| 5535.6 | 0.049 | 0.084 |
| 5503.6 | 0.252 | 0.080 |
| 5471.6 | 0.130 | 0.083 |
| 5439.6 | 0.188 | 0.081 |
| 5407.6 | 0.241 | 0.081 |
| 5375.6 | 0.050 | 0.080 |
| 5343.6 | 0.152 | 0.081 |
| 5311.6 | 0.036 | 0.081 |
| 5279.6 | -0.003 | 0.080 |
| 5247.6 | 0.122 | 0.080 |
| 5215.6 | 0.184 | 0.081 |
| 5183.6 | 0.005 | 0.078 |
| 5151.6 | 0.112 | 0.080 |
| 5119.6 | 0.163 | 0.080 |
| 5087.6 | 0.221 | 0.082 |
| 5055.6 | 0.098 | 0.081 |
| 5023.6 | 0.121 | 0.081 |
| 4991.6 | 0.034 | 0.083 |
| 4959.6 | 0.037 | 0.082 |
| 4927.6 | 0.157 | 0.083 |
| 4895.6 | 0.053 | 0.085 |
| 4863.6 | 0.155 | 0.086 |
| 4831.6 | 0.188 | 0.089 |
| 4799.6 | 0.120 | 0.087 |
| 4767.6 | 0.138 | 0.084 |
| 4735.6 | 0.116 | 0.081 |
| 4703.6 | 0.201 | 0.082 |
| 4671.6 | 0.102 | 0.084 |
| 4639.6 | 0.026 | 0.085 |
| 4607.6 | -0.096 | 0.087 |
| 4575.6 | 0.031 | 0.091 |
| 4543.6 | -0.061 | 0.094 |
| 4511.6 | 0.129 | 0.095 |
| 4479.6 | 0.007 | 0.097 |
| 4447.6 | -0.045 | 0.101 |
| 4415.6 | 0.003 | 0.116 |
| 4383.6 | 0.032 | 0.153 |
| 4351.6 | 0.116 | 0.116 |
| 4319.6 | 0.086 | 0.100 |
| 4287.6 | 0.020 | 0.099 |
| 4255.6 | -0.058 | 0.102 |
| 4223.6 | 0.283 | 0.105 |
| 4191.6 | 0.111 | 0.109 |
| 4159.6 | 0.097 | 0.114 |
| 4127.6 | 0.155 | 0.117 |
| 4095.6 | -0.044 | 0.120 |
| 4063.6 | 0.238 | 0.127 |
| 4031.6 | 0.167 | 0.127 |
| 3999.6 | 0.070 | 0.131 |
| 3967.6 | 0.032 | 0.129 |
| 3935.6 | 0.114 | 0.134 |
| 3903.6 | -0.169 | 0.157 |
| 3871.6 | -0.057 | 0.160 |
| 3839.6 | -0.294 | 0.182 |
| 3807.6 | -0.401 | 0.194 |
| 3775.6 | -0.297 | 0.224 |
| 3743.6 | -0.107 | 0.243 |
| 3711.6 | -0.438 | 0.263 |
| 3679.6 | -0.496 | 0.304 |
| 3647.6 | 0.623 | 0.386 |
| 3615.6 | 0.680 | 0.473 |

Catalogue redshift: 0.790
